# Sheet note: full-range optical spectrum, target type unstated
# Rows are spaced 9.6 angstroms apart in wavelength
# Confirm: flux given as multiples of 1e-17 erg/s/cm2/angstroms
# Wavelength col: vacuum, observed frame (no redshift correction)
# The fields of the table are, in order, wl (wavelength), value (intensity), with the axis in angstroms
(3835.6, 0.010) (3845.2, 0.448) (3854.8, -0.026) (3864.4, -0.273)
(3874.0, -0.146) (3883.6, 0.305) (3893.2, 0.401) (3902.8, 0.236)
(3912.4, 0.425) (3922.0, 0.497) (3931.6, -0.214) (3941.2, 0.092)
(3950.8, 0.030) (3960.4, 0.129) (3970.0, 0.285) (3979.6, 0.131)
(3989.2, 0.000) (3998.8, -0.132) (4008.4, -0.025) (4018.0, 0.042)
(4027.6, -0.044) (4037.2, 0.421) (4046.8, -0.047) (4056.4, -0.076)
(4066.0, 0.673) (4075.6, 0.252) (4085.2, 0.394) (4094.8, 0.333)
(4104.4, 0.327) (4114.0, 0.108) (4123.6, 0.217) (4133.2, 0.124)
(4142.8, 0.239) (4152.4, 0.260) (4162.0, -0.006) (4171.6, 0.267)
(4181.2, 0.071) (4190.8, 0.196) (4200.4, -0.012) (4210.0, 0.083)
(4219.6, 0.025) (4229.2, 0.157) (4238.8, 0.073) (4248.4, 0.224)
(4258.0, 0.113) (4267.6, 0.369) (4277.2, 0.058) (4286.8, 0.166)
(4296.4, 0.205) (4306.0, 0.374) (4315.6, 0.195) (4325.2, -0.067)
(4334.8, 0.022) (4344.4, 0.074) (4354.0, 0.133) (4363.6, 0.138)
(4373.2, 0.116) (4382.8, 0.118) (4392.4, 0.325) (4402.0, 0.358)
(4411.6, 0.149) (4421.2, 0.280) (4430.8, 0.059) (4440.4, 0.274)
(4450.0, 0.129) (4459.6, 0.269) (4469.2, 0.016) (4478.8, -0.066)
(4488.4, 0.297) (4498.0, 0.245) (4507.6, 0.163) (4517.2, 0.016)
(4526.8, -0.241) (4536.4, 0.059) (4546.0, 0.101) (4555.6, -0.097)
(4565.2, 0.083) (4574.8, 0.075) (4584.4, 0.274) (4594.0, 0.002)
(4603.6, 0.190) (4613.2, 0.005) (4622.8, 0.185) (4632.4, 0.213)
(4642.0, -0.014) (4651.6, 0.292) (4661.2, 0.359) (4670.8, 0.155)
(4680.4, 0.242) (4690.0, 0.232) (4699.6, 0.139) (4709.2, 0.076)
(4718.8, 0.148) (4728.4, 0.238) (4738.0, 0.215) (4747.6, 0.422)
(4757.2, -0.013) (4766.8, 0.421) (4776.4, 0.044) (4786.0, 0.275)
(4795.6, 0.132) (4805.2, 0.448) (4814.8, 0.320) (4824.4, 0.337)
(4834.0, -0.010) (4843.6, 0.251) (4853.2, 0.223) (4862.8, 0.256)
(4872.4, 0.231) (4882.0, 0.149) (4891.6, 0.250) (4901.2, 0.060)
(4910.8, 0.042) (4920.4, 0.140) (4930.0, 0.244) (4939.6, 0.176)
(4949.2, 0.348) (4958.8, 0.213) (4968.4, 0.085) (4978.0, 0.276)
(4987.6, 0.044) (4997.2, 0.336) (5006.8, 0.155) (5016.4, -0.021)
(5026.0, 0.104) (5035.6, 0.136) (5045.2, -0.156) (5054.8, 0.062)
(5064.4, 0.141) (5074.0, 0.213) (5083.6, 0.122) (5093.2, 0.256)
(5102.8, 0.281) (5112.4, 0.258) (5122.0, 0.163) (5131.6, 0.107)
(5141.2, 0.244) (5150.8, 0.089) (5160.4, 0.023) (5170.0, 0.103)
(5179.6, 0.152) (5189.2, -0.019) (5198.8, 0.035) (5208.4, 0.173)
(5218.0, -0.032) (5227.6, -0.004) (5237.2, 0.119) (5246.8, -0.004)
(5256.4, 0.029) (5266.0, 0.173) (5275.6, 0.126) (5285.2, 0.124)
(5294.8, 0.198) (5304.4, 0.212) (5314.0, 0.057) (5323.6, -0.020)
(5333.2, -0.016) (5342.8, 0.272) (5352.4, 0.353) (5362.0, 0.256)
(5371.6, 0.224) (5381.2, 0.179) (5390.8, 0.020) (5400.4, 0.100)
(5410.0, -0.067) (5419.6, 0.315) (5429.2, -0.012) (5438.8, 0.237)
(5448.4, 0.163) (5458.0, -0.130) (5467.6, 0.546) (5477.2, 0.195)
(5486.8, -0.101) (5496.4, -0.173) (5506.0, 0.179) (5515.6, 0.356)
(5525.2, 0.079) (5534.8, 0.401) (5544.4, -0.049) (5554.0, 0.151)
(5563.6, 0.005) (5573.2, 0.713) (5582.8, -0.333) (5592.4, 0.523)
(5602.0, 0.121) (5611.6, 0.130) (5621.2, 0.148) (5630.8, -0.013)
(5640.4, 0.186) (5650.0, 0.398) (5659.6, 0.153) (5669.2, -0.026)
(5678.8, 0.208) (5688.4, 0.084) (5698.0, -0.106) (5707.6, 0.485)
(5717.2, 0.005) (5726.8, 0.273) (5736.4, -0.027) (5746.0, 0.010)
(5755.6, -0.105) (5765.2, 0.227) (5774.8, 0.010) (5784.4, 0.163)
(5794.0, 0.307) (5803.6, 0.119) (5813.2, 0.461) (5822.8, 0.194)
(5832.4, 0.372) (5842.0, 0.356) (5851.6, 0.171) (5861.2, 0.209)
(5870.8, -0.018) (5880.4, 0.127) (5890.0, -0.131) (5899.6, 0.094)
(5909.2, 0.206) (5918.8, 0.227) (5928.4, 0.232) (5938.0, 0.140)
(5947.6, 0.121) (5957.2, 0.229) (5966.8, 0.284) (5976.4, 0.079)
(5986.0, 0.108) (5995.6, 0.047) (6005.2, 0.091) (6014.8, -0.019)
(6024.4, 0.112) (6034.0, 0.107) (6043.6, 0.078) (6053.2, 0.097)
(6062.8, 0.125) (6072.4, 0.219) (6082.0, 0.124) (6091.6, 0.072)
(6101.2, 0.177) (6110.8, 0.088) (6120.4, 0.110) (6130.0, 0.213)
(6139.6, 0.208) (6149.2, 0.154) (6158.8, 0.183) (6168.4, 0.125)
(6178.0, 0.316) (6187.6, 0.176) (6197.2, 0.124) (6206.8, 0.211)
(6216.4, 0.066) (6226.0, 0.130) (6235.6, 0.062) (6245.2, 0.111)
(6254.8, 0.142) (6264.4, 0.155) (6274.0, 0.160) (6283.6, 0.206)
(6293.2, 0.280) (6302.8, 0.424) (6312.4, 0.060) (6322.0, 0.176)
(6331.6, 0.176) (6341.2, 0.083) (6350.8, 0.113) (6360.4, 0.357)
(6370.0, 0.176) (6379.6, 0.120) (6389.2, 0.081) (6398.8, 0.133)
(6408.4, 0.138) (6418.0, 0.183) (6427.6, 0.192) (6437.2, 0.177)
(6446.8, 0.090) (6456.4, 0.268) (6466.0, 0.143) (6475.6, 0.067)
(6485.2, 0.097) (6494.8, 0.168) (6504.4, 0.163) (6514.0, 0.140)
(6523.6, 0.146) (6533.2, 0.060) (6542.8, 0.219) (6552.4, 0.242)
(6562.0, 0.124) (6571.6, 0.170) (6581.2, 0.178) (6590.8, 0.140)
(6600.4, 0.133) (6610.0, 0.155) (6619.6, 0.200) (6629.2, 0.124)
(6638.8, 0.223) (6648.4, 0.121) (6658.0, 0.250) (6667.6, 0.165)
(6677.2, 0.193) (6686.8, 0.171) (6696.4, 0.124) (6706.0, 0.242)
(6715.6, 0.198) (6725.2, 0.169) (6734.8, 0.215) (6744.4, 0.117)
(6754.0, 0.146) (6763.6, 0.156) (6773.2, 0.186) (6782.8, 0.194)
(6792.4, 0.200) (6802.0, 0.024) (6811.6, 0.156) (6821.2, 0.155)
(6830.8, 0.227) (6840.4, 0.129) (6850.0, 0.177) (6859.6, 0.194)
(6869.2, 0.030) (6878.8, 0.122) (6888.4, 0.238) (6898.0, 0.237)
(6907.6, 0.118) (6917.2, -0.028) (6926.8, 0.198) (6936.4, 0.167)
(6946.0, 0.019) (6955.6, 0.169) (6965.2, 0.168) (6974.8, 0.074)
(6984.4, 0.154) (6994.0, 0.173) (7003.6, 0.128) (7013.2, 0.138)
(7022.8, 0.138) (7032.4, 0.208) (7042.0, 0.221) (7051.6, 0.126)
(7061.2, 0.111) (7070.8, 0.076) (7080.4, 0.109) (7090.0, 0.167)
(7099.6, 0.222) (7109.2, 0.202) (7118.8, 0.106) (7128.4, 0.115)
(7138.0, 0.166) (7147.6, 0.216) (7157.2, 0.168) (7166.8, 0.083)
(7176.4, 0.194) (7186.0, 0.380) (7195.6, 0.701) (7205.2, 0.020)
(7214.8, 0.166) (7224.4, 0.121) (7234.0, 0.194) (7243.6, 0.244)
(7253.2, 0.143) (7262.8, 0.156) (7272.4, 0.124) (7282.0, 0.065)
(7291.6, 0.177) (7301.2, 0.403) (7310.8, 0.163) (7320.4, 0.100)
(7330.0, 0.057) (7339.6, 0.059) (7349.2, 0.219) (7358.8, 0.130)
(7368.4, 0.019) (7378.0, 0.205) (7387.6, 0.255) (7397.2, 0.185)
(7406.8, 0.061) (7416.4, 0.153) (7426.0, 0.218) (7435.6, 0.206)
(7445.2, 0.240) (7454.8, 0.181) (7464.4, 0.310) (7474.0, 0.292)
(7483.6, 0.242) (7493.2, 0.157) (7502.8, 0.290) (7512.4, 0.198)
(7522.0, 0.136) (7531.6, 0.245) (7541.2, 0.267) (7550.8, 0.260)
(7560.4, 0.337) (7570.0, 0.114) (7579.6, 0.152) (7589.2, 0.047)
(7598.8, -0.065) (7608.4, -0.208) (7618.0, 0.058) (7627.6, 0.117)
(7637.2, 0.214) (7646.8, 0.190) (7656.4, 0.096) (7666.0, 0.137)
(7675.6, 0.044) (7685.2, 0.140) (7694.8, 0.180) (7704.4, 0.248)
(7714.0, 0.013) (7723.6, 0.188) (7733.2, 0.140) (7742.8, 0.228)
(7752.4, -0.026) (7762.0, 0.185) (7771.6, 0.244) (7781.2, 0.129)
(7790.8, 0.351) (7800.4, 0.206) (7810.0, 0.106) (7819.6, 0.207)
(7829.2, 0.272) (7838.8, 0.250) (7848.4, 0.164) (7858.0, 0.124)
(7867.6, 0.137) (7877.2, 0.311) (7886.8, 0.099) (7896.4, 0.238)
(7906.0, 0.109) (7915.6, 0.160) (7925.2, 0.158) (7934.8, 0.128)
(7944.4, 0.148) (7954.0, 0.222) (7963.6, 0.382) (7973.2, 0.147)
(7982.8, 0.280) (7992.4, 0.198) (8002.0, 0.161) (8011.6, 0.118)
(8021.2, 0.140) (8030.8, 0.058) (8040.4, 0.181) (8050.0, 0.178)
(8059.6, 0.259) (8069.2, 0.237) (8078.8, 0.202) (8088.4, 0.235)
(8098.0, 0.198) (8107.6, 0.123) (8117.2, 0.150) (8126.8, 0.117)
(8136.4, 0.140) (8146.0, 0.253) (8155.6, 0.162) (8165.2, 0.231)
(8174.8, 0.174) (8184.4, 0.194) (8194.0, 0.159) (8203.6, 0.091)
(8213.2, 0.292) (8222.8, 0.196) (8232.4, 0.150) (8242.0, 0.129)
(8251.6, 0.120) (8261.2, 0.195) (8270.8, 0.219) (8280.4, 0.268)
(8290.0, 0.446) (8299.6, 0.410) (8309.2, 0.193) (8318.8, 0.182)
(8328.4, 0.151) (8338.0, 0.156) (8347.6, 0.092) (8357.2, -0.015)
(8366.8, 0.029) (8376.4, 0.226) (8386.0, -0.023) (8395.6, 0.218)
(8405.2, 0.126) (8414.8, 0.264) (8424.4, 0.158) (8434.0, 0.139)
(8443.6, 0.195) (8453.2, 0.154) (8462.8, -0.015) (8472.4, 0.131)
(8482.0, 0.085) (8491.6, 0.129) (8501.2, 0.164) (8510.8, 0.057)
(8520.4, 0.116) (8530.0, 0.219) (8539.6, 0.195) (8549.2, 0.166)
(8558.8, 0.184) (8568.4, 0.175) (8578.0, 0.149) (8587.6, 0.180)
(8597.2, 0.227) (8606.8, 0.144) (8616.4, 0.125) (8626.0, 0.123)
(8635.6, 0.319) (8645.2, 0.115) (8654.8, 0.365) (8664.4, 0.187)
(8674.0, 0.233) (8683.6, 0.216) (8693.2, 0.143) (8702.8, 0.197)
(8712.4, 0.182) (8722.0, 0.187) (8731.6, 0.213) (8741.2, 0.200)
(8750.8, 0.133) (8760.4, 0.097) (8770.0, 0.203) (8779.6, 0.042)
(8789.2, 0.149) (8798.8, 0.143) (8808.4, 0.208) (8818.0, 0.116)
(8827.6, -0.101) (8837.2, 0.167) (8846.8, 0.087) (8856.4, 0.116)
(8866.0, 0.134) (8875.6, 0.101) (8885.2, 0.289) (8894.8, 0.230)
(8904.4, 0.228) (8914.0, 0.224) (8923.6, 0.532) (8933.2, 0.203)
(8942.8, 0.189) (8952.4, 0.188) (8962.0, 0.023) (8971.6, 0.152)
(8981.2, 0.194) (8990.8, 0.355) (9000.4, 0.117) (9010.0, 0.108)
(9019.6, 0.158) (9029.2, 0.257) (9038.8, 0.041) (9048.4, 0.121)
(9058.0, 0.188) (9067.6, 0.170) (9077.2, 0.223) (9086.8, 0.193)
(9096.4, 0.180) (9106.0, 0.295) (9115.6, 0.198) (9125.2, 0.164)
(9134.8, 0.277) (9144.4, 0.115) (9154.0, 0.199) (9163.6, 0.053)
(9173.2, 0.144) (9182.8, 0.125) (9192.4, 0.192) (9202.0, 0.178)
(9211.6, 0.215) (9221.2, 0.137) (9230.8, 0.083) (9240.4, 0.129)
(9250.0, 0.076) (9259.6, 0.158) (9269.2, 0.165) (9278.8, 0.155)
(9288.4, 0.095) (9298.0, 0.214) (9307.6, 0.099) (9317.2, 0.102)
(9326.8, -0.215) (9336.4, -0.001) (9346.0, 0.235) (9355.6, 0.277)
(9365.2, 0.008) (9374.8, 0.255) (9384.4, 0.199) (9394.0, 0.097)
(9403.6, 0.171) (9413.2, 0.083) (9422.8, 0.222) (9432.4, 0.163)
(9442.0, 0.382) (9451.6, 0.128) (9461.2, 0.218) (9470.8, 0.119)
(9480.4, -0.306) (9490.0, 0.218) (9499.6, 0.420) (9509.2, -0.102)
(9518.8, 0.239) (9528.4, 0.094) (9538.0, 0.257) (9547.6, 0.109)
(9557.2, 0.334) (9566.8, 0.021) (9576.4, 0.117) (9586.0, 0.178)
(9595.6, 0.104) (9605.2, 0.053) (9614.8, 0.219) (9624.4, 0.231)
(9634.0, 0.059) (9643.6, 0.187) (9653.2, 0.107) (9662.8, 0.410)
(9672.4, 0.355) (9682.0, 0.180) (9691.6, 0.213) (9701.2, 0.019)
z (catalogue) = 0.93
